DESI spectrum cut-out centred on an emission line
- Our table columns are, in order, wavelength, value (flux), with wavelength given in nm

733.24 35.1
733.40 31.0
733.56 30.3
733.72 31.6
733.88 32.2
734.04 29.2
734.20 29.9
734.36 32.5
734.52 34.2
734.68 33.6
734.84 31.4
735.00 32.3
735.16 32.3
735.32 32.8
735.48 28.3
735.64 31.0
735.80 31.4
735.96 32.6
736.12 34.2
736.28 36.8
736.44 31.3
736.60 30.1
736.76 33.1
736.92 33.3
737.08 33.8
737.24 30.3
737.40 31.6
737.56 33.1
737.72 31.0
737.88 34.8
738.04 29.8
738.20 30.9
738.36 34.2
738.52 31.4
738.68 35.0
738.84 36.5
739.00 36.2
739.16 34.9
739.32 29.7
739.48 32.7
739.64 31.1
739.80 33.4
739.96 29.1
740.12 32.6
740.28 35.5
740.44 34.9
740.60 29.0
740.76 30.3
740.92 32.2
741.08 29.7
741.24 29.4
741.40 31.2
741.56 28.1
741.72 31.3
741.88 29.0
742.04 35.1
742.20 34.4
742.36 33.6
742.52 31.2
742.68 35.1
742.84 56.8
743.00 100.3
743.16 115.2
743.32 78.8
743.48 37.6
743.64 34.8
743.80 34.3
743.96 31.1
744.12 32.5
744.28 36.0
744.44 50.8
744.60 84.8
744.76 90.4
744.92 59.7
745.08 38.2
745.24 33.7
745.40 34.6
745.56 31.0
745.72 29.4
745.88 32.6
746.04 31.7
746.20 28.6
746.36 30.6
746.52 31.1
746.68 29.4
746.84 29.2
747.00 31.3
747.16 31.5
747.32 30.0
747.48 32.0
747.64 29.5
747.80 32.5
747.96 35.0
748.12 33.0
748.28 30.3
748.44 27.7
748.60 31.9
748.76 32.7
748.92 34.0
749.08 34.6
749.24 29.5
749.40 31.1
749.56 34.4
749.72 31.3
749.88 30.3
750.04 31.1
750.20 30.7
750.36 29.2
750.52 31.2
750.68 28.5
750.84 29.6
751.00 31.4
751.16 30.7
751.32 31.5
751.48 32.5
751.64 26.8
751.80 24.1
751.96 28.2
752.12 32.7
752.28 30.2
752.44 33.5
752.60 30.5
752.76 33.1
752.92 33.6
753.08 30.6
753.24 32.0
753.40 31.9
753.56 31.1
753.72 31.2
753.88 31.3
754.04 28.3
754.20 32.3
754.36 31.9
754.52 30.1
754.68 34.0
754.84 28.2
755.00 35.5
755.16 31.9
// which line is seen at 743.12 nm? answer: [S II]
